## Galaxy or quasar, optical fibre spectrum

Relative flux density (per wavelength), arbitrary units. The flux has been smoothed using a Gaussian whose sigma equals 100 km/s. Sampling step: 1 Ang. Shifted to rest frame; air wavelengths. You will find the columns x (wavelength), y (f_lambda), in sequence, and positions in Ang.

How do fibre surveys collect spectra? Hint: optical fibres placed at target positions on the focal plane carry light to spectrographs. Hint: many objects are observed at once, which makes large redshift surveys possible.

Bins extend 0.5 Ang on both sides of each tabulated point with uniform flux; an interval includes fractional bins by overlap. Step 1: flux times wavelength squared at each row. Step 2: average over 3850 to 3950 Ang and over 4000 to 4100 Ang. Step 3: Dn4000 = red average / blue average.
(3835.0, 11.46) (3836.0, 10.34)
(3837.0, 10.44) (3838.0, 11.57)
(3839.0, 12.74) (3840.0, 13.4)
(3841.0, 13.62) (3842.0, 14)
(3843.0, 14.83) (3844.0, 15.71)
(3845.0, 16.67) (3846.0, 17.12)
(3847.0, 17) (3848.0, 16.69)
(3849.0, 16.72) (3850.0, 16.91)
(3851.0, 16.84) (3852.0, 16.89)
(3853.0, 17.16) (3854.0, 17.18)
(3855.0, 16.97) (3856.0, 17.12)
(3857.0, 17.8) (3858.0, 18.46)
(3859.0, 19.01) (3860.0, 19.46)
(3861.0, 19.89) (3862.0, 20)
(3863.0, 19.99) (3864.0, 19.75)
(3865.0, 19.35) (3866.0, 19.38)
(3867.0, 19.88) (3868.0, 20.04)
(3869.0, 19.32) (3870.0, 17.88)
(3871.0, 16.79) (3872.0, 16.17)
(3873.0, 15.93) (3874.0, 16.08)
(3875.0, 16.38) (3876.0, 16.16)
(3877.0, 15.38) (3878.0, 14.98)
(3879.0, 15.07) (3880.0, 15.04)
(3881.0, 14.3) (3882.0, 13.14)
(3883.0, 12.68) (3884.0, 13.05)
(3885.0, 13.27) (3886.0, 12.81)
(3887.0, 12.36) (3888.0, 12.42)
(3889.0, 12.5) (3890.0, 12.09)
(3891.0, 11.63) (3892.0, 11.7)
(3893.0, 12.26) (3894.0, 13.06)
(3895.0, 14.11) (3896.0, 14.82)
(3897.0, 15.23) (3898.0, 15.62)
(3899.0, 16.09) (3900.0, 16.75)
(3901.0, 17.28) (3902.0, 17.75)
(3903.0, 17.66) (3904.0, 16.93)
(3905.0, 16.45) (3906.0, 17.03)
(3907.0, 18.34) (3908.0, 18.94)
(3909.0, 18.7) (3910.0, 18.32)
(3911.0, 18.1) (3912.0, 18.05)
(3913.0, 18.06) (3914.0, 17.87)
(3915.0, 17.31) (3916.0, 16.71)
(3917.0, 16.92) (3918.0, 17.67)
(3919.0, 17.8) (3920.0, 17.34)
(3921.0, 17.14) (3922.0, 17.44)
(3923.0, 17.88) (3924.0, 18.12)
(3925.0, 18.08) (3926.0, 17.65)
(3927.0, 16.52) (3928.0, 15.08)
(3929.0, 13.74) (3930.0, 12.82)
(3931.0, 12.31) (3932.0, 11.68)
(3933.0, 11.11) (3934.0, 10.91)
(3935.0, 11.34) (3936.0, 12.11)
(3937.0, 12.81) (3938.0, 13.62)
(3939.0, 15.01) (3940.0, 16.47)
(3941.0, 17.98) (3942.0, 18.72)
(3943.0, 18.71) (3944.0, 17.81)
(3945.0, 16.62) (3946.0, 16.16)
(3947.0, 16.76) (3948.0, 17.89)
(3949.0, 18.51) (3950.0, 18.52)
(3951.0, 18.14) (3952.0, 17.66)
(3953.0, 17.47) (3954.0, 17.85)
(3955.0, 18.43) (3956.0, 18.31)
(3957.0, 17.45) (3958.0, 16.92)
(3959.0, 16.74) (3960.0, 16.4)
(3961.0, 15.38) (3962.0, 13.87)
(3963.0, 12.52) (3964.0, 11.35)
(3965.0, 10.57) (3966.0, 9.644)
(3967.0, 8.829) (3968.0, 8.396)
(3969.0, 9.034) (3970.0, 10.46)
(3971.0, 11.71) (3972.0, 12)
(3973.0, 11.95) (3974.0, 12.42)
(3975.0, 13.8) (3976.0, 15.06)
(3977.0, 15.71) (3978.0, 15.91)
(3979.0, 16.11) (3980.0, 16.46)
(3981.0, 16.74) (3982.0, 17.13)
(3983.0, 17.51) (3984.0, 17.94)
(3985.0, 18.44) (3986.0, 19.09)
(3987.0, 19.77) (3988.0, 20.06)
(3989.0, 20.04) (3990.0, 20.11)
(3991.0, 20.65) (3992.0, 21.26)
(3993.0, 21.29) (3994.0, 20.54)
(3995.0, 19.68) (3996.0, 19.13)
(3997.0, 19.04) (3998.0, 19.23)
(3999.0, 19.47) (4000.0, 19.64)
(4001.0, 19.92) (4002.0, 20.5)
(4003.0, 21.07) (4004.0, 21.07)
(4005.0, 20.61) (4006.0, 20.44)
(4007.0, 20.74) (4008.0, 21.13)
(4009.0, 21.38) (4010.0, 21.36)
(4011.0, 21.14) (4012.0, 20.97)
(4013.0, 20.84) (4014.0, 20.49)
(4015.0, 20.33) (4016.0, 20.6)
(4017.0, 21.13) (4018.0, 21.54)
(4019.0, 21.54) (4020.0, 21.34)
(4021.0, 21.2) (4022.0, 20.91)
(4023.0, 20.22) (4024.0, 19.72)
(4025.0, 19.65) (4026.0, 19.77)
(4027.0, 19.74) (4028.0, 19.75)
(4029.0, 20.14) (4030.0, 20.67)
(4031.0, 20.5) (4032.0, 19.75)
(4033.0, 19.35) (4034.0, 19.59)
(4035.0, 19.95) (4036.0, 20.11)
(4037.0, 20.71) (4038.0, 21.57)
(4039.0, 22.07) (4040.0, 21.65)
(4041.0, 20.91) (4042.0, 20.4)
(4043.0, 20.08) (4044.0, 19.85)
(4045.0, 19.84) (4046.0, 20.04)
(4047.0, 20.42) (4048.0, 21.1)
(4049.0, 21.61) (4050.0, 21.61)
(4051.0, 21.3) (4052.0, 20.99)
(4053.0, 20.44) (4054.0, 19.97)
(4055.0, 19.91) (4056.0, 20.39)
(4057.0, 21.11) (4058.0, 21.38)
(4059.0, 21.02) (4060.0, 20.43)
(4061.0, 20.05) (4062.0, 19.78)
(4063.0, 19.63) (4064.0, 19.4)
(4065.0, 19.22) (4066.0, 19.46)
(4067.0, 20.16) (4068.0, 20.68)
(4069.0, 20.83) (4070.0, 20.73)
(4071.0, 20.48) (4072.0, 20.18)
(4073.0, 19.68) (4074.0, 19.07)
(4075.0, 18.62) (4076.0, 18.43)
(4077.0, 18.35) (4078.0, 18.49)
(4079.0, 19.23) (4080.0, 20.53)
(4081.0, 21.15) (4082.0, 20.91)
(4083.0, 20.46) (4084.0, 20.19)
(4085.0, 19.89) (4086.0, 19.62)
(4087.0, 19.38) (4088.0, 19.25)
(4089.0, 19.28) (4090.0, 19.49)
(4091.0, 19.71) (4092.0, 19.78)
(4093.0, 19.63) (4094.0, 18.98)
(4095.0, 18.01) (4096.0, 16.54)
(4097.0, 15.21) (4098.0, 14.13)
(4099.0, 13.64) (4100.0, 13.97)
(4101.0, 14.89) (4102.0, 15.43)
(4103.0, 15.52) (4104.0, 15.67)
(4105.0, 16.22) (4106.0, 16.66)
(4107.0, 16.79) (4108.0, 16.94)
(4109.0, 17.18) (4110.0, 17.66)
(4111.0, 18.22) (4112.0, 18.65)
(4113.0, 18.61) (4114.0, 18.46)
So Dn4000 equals 1.33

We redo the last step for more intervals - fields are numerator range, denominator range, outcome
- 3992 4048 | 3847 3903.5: 1.37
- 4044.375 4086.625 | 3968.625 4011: 1.16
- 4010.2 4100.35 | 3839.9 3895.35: 1.37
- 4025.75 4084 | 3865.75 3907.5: 1.43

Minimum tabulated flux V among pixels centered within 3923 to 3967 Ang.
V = 8.829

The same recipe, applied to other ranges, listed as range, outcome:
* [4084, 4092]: 19.25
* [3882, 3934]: 10.91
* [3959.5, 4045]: 8.396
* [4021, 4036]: 19.35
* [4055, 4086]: 18.35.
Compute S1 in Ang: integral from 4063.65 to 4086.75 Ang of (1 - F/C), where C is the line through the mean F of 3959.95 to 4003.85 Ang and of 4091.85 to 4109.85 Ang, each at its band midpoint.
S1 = -4.9 Ang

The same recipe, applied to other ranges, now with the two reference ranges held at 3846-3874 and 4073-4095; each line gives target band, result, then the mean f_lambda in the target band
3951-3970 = 4.5 Ang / 14.3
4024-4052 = -1.8 Ang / 20.4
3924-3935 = 2.6 Ang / 14.1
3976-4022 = -1.9 Ang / 19.7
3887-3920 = 4.1 Ang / 16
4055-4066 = -0.5 Ang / 20.2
